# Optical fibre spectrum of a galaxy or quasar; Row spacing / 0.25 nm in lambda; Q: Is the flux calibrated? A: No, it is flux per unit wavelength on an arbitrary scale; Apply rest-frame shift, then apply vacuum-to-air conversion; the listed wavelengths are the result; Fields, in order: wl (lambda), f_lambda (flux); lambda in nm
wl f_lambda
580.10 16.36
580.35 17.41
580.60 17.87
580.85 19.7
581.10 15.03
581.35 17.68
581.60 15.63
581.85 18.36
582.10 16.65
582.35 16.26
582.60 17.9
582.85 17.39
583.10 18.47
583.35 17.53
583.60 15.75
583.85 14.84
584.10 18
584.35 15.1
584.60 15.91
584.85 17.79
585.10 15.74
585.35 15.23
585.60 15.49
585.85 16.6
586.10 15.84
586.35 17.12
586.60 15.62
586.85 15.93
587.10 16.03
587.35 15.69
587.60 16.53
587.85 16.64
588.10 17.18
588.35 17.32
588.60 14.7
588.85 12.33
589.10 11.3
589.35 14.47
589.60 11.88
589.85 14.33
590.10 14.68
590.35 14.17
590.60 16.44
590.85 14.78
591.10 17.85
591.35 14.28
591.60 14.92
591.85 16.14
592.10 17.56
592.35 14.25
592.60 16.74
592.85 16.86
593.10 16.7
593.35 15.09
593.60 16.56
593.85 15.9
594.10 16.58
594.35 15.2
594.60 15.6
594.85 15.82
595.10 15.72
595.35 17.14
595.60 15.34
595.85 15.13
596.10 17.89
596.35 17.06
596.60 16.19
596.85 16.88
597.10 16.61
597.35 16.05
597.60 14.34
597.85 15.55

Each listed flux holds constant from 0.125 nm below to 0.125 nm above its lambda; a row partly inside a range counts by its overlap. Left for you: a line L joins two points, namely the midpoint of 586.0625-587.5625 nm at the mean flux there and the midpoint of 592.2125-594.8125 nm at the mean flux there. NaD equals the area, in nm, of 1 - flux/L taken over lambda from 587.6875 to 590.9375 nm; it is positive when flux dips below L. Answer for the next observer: 0.28 nm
